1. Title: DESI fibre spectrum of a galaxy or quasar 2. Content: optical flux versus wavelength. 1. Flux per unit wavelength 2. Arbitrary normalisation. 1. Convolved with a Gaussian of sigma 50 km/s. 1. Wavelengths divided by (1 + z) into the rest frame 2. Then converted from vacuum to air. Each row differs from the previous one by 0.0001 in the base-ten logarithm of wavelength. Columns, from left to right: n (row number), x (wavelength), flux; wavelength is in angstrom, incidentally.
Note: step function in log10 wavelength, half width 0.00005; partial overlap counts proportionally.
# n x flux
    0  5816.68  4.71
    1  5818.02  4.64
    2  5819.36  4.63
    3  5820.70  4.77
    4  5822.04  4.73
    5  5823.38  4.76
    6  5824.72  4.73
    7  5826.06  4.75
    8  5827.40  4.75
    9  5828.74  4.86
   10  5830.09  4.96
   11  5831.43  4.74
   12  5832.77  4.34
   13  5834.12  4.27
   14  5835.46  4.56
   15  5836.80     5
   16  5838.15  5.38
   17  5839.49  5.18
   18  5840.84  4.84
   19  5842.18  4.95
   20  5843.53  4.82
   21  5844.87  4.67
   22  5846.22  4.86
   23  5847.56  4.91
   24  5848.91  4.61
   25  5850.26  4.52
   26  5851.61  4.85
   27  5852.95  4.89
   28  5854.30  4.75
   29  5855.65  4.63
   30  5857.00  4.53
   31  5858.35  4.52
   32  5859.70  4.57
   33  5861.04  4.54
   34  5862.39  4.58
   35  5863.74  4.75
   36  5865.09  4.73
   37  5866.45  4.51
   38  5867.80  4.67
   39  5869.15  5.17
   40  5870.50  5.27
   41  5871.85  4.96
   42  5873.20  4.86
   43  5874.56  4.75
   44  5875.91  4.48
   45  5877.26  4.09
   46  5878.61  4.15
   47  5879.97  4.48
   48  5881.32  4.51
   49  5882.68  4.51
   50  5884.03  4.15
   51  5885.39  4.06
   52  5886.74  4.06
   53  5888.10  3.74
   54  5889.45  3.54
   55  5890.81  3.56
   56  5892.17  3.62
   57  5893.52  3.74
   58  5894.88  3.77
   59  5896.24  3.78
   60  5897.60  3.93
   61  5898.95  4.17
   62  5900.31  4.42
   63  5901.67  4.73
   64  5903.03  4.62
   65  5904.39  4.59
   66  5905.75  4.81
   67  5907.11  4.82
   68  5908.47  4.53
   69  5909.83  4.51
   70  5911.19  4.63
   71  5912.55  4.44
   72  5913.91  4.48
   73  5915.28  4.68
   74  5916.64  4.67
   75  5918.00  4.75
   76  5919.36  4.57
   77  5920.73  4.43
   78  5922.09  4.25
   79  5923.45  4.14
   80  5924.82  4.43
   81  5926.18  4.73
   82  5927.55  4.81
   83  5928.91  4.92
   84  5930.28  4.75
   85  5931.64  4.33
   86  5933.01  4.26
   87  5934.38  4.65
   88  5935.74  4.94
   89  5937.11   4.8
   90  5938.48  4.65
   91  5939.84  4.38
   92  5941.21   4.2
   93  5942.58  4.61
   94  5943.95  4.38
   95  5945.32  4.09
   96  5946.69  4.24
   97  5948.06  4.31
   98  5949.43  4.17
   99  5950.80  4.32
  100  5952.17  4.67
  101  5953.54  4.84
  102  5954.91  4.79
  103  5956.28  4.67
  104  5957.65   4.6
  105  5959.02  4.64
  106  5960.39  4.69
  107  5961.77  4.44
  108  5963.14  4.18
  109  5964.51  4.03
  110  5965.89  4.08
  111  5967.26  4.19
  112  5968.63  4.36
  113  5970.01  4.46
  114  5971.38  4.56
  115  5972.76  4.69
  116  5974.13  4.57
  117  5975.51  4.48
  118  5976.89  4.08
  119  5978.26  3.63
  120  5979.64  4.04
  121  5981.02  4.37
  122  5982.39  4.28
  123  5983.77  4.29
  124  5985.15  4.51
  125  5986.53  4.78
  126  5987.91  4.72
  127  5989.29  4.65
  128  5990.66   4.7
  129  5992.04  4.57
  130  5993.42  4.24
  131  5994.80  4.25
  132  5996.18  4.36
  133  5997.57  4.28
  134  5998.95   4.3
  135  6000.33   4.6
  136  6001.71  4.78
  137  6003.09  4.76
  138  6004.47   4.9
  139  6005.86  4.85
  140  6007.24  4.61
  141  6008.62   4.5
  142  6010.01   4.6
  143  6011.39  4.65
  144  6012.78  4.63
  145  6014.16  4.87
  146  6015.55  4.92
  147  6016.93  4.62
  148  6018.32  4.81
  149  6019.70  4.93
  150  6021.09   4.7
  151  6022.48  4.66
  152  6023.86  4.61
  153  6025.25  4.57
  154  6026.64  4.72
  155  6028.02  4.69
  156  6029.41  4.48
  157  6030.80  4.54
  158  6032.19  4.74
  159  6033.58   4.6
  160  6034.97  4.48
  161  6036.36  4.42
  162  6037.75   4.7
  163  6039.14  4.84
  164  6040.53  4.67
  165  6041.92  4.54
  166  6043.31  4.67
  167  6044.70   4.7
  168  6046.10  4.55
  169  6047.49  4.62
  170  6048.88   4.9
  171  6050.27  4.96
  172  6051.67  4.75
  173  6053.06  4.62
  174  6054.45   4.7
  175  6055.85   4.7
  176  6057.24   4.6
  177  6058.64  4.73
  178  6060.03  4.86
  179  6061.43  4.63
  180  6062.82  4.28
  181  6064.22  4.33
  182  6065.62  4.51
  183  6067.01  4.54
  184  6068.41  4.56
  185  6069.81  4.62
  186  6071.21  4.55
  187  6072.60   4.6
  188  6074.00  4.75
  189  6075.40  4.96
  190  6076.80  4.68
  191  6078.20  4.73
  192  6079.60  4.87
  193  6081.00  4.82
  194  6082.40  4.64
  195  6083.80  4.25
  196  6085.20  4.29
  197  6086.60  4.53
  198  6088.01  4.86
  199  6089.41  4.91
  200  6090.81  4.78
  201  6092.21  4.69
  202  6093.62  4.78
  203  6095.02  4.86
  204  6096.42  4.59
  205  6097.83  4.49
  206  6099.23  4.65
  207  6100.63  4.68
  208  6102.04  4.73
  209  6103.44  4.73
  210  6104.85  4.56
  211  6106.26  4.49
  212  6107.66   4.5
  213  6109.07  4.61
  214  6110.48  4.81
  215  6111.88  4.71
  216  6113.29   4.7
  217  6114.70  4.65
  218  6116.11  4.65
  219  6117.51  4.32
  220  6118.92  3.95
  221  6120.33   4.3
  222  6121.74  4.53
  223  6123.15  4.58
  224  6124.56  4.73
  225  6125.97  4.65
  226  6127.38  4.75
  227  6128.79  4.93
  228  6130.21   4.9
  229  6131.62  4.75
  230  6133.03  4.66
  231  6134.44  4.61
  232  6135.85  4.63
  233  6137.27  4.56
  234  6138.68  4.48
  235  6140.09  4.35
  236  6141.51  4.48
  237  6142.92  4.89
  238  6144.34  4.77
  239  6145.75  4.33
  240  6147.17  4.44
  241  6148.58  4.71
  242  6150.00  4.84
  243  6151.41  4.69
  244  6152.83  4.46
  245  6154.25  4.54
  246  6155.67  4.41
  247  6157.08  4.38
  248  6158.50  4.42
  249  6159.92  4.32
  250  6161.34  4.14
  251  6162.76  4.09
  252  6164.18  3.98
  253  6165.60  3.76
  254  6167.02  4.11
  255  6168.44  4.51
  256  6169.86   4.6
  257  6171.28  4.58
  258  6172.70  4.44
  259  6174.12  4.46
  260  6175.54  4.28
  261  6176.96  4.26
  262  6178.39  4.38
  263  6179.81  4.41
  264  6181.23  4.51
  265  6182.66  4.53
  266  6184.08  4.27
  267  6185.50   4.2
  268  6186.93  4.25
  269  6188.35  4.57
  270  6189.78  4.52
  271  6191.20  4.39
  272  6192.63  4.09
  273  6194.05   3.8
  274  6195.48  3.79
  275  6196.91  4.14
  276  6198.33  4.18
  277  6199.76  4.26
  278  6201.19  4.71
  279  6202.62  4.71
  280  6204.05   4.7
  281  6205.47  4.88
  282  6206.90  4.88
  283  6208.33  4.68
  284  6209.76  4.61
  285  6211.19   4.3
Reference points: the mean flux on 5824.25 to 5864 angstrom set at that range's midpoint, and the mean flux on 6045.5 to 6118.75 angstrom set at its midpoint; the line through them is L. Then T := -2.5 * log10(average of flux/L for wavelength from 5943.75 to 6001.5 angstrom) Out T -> 0.07 mag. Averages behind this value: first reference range 4.74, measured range 4.41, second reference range 4.65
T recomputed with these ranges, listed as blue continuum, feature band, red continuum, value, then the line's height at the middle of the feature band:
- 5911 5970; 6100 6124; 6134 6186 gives -0.028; 4.44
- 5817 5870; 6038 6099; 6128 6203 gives -0.034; 4.52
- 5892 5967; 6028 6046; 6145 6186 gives -0.046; 4.42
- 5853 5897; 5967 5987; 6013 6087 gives 0.046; 4.54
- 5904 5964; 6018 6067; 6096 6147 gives -0.018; 4.57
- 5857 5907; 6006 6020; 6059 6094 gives -0.038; 4.55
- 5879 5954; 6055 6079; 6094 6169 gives -0.032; 4.49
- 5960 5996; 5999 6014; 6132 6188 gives -0.071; 4.38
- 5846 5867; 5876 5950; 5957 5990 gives 0.041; 4.53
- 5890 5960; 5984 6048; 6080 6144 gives -0.022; 4.53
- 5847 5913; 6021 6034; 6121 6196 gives -0.043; 4.45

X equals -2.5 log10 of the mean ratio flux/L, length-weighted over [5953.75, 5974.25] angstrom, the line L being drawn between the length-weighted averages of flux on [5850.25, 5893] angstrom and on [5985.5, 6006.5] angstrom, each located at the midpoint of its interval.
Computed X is 0.019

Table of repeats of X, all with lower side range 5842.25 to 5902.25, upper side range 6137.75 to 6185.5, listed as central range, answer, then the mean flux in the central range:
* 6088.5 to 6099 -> -0.07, 4.73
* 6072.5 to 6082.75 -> -0.08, 4.77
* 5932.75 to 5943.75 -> -0.03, 4.56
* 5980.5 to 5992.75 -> -0.03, 4.55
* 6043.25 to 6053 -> -0.07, 4.73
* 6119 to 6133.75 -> -0.05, 4.65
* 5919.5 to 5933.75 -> -0.02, 4.51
